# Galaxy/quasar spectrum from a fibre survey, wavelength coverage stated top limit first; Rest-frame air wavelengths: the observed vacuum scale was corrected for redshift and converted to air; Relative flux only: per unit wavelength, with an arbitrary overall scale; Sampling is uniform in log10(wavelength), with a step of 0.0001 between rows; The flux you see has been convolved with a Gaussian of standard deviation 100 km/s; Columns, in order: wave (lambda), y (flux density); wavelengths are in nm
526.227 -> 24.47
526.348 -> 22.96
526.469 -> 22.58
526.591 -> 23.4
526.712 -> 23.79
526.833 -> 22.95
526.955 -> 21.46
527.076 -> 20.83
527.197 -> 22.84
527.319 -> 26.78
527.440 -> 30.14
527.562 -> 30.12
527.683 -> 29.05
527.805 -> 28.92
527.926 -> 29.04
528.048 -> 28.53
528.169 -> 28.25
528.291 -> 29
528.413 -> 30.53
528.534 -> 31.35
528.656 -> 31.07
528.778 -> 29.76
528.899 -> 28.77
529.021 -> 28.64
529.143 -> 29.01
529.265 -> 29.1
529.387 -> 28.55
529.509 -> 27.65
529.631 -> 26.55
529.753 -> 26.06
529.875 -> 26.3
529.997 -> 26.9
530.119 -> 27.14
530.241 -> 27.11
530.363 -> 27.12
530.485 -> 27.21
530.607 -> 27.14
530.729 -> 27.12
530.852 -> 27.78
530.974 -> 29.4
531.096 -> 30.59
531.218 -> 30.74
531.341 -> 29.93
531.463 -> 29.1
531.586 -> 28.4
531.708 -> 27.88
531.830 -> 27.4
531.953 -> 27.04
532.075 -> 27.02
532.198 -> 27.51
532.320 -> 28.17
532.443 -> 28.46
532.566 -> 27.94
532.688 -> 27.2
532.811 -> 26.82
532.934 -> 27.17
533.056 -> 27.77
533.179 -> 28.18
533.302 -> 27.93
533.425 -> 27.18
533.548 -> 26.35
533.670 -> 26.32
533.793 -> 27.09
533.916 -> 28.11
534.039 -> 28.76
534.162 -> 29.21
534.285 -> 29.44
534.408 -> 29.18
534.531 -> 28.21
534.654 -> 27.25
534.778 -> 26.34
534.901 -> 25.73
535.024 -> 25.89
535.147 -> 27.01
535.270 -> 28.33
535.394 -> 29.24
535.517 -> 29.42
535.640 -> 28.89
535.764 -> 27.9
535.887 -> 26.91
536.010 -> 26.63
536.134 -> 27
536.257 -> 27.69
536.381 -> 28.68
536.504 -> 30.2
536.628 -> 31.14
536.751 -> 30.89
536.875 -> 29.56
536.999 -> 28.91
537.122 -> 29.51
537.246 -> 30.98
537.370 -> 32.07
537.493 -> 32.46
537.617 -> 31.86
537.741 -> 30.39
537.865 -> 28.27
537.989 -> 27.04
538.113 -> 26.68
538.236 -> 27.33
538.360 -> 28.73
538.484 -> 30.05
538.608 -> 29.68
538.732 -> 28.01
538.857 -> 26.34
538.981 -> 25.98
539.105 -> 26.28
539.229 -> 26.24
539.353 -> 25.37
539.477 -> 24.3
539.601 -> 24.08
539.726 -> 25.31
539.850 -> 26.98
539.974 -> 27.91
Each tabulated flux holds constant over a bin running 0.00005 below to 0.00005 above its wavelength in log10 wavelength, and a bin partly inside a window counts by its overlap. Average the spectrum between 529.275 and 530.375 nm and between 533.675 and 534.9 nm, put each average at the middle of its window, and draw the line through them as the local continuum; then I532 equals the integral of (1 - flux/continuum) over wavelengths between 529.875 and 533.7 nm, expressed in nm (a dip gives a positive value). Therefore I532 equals -0.04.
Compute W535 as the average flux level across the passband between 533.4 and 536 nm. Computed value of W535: 27.7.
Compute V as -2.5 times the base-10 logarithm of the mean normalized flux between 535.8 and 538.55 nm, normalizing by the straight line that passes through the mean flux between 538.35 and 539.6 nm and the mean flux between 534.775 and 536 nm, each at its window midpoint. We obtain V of -0.08 mag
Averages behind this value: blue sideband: 27.6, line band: 29.2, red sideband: 26.9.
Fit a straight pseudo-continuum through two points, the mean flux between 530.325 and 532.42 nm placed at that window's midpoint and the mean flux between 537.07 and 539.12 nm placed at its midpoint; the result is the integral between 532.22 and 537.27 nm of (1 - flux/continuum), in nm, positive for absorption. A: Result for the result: 0.09 nm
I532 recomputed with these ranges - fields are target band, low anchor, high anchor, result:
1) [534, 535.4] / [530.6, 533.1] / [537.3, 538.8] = 0.04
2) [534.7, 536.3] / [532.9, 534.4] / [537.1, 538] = 0.09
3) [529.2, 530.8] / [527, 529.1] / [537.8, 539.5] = 0.05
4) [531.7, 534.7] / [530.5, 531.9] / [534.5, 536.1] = 0.03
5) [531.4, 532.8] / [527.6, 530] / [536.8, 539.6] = 0.04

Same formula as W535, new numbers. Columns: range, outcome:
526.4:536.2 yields 27.6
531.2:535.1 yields 27.8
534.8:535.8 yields 27.7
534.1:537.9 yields 28.9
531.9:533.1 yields 27.5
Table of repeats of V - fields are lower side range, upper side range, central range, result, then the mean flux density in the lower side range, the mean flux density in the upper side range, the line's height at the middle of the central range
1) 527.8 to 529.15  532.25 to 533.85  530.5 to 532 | -0.01 mag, 29.5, 27.4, 28.2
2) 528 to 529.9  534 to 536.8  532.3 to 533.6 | 0.03 mag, 28.7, 28.2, 28.4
